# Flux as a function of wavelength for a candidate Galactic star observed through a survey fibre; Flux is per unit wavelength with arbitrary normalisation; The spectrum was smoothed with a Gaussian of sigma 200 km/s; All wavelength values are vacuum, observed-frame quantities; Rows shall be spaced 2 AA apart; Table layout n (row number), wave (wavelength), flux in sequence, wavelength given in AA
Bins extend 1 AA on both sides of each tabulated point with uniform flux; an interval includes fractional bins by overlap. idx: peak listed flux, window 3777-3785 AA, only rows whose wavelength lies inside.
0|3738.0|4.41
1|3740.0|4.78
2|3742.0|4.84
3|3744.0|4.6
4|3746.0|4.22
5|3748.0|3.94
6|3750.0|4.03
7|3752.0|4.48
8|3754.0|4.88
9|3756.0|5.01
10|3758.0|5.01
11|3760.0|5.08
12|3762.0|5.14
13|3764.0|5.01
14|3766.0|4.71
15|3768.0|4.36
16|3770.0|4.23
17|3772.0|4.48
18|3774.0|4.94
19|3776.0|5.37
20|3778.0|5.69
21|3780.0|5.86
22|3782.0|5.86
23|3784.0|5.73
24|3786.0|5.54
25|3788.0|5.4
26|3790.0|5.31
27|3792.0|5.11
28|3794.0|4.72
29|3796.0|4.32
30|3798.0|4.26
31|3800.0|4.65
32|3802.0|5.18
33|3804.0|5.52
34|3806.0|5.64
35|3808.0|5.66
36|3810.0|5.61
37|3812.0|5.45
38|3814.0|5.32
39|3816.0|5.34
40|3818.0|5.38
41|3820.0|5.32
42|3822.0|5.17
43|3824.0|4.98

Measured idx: 5.86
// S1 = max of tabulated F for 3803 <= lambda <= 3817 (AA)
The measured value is 5.66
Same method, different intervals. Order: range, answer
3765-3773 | 4.71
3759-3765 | 5.14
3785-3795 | 5.54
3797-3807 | 5.64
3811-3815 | 5.45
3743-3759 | 5.01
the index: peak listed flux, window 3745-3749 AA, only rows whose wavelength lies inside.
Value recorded 4.22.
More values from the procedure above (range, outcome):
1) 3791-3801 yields 5.11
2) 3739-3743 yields 4.84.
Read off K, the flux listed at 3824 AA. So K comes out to 4.98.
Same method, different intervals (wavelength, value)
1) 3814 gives 5.32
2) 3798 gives 4.26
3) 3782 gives 5.86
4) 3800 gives 4.65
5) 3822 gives 5.17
